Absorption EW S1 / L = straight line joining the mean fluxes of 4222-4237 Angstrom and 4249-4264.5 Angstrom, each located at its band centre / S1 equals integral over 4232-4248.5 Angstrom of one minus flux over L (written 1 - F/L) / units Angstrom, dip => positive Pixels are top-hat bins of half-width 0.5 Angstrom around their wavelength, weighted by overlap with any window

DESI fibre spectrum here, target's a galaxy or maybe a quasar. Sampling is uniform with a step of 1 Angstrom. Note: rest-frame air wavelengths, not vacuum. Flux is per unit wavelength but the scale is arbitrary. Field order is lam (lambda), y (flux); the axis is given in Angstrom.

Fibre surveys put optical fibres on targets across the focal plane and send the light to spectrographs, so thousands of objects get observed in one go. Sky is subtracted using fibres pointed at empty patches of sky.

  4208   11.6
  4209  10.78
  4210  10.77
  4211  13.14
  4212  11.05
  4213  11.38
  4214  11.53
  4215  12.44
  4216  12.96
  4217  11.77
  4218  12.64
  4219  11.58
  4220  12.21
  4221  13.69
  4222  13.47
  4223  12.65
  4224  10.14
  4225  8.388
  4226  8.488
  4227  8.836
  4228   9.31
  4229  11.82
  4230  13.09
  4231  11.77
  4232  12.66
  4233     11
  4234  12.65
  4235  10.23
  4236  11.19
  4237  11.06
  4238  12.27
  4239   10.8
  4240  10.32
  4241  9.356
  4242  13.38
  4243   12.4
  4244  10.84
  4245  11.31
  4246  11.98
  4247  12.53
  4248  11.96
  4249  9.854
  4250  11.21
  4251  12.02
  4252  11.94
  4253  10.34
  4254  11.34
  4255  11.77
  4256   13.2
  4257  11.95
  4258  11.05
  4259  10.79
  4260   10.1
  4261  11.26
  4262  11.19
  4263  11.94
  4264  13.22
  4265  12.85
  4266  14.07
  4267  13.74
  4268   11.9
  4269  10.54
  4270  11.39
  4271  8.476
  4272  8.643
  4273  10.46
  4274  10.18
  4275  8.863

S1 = -0.5 Angstrom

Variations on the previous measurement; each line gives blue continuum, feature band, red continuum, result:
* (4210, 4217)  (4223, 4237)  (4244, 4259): 1.15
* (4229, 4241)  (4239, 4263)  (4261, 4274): 0.16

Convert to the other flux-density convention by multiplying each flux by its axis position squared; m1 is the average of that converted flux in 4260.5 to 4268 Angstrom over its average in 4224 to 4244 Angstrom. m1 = 1.16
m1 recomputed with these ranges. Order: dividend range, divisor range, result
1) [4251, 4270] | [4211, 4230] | 1.05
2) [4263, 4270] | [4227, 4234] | 1.11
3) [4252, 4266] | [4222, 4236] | 1.08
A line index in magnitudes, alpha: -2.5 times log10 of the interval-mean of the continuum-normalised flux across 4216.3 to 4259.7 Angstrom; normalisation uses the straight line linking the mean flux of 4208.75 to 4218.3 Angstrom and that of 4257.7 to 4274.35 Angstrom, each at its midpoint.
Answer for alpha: 0.02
